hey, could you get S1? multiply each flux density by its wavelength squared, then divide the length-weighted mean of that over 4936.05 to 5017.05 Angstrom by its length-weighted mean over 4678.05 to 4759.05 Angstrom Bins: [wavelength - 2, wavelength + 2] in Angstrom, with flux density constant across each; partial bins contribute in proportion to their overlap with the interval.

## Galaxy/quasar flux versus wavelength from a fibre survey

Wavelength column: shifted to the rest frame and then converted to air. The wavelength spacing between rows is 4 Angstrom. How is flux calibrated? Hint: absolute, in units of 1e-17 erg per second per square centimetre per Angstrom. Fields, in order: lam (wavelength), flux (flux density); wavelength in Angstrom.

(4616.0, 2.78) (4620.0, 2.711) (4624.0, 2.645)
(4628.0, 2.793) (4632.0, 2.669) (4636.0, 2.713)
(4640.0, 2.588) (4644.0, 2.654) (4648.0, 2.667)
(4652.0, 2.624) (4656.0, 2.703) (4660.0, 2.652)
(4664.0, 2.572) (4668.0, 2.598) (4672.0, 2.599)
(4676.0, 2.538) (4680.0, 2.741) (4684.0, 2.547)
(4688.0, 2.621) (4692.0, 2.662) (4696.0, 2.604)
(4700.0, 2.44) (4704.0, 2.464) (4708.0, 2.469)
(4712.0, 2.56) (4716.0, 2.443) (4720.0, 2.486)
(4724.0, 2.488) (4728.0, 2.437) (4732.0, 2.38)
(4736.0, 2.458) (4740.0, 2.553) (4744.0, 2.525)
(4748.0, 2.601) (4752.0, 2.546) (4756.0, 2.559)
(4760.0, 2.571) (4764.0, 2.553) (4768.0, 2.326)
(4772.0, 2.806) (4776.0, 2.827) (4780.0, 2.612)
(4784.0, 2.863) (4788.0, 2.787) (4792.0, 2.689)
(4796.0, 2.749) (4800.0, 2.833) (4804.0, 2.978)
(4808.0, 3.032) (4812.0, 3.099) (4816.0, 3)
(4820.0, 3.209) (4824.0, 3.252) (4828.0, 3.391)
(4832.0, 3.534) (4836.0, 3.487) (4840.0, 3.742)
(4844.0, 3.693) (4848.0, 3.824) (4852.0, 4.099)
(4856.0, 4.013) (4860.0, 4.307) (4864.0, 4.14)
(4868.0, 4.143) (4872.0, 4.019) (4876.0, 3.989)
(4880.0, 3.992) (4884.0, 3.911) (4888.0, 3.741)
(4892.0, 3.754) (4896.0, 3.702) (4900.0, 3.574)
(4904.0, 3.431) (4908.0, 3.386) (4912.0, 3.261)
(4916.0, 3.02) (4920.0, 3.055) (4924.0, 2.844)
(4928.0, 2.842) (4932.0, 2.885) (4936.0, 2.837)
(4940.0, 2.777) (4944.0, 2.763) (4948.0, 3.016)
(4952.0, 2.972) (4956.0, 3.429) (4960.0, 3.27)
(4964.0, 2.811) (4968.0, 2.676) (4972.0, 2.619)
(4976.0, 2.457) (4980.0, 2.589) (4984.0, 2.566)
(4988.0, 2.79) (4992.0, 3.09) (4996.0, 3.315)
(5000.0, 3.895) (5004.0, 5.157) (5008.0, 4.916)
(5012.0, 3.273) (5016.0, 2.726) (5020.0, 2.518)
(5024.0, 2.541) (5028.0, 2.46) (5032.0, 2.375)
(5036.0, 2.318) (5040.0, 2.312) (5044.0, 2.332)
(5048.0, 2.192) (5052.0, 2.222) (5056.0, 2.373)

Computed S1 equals 1.4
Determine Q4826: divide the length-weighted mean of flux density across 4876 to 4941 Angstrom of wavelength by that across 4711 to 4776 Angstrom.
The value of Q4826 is 1.32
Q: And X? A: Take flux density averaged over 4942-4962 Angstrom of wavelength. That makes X 3.09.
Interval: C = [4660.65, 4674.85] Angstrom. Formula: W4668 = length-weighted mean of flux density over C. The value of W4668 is 2.59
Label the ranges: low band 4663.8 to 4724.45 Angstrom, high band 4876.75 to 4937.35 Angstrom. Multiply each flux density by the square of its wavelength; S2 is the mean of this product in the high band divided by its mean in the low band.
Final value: 1.44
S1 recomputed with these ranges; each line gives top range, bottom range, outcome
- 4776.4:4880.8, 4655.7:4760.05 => 1.42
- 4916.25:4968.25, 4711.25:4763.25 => 1.28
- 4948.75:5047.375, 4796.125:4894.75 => 0.87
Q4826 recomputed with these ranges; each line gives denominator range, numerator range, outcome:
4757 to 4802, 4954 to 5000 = 1.09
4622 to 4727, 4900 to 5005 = 1.18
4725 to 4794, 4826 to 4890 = 1.50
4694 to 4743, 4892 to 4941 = 1.28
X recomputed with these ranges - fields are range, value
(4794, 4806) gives 2.85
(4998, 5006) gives 4.53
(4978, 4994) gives 2.76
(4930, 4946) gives 2.82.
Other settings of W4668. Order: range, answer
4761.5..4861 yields 3.17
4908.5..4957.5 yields 2.98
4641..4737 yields 2.56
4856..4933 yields 3.6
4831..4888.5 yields 3.92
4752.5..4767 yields 2.54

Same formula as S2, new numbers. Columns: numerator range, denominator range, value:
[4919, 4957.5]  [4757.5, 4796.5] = 1.17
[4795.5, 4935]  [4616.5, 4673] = 1.44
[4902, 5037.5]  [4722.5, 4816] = 1.23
